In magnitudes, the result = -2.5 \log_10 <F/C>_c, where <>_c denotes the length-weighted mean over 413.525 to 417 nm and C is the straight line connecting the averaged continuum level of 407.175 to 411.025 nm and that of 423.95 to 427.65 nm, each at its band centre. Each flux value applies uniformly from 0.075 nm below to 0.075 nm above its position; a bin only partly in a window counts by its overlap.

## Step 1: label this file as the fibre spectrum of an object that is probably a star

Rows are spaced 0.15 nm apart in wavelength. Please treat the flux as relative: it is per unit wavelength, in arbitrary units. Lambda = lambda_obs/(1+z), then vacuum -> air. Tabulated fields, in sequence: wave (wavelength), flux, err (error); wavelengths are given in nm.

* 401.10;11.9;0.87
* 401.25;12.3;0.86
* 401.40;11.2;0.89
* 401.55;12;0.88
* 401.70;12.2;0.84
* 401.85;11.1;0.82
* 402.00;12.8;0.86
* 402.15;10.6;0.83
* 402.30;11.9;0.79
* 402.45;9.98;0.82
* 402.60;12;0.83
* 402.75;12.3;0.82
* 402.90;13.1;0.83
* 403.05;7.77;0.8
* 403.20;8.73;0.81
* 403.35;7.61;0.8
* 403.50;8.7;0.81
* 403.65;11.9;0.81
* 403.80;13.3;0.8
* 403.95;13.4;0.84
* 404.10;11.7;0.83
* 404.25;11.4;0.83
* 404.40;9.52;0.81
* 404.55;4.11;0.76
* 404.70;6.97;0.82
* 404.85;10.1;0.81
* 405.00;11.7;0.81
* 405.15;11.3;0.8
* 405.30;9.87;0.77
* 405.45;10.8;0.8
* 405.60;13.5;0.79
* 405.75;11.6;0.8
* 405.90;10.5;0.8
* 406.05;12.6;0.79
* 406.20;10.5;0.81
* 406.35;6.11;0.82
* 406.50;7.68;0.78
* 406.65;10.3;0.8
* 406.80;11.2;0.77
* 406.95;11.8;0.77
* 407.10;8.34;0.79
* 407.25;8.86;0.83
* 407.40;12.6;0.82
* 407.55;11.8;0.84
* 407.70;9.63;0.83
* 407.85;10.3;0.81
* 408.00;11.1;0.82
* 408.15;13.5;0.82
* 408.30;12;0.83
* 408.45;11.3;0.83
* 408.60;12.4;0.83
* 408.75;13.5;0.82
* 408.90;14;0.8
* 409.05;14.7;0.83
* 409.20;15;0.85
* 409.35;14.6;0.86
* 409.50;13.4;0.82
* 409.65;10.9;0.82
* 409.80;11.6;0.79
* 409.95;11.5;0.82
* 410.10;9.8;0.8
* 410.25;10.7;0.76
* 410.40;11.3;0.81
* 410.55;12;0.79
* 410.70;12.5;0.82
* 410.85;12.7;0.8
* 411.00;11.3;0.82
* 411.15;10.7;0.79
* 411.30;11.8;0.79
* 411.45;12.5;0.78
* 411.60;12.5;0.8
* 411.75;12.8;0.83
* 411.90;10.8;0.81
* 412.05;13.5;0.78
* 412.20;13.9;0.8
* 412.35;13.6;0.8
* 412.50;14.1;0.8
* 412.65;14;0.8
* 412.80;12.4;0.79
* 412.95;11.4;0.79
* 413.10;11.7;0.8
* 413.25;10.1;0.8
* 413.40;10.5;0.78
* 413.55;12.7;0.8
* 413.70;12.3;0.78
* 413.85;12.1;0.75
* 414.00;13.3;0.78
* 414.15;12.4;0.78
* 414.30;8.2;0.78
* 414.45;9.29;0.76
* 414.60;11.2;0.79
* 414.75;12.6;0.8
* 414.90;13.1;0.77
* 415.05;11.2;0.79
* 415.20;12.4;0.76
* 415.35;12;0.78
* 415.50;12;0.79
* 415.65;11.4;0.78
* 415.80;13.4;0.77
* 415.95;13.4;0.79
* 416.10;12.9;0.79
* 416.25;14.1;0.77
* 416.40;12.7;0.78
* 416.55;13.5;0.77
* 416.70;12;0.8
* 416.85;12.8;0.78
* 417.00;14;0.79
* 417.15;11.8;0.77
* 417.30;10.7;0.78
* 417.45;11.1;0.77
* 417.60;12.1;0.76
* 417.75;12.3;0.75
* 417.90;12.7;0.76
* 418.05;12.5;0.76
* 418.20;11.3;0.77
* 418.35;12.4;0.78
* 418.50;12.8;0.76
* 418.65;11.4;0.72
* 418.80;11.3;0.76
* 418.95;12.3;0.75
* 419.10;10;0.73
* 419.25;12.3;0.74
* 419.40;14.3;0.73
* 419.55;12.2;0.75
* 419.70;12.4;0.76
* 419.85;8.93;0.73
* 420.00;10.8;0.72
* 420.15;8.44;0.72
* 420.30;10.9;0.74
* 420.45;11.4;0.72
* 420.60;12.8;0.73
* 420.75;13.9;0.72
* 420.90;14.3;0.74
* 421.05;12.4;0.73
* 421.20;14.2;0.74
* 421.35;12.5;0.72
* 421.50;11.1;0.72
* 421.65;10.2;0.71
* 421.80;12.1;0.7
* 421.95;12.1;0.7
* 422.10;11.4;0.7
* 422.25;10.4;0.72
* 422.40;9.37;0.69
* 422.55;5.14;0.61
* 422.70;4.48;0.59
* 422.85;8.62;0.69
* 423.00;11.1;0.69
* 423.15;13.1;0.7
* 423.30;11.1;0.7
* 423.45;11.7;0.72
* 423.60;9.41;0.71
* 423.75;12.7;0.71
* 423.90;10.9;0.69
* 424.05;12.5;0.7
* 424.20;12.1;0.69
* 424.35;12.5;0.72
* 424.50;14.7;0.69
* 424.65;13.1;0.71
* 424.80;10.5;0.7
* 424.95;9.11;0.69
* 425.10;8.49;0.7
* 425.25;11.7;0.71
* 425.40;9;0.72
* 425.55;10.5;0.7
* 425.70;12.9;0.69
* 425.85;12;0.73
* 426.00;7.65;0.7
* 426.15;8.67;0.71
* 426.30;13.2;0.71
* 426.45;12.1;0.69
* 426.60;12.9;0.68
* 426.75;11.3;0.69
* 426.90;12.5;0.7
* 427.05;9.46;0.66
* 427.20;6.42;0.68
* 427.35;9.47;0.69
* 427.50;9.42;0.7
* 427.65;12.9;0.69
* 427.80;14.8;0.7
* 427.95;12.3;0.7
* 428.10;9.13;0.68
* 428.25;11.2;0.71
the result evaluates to -0.05 mag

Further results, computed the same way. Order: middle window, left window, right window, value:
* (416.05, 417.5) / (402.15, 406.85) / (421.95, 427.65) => -0.192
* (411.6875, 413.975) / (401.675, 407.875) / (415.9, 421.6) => -0.086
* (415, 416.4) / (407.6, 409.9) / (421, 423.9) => -0.089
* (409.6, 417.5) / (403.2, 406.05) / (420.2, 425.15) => -0.117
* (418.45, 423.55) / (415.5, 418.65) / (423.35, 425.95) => 0.065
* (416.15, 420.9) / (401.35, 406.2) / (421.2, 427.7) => -0.119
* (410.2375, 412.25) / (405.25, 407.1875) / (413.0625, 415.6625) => -0.091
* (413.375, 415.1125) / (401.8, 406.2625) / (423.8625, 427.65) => -0.075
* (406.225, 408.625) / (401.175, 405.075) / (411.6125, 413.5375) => 0.097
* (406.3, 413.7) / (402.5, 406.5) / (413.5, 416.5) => -0.047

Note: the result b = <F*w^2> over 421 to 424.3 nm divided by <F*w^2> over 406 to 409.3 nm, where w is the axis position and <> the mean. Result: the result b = 1.03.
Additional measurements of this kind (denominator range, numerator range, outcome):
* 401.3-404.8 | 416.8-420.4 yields 1.19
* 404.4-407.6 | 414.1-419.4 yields 1.26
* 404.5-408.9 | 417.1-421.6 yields 1.19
